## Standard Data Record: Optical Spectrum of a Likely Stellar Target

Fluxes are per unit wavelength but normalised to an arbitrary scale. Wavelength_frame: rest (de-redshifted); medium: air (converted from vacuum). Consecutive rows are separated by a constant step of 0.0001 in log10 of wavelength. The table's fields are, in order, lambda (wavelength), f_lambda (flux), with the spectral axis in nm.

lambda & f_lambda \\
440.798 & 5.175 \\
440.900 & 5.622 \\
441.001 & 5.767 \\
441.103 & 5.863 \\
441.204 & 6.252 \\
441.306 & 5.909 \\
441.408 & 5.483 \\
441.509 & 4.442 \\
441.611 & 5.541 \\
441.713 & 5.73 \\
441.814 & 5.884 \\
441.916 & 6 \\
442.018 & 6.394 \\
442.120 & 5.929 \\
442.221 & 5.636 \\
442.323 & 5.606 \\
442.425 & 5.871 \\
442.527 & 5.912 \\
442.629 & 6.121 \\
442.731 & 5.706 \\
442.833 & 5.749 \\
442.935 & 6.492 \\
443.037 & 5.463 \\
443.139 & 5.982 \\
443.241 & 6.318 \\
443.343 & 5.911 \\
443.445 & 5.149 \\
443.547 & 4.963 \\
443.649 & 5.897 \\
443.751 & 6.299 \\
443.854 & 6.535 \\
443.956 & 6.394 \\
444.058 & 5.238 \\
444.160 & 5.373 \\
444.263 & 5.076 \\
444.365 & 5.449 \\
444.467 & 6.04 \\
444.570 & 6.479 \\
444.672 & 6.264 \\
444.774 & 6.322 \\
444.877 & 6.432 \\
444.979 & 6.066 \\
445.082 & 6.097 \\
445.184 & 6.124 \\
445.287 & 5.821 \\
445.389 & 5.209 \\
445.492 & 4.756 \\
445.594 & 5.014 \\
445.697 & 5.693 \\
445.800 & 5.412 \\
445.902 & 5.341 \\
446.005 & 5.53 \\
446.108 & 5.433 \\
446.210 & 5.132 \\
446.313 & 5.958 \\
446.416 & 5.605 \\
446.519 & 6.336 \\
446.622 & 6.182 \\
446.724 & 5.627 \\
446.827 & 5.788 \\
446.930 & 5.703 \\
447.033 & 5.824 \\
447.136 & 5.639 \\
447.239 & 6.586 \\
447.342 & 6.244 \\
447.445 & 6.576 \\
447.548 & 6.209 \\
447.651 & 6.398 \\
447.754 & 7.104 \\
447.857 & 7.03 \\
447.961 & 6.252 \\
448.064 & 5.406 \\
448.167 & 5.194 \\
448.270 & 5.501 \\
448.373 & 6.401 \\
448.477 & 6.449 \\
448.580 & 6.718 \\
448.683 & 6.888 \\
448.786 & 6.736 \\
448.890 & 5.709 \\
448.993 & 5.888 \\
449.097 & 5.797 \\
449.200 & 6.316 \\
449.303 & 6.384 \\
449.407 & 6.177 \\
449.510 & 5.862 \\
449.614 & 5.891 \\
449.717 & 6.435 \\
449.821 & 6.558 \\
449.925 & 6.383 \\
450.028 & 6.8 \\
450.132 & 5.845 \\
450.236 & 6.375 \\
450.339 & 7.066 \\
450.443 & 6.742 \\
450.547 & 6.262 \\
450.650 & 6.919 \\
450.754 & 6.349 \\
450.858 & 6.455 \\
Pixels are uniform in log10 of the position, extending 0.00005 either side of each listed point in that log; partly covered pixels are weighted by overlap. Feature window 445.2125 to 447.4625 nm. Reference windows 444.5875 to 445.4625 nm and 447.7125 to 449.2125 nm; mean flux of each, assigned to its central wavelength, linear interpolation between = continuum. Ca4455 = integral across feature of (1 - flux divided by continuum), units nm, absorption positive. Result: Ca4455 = 0.15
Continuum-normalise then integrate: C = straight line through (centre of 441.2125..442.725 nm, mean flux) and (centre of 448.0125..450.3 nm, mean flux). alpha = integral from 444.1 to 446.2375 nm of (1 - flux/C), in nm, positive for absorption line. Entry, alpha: 0.10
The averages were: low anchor 5.76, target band 5.67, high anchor 6.18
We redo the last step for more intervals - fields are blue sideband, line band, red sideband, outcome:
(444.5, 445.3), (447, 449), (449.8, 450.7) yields 0.050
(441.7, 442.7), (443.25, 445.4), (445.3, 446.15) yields -0.129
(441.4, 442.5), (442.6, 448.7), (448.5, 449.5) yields 0.097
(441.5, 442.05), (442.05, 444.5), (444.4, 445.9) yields -0.013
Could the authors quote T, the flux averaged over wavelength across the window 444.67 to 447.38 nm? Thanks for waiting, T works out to 5.77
